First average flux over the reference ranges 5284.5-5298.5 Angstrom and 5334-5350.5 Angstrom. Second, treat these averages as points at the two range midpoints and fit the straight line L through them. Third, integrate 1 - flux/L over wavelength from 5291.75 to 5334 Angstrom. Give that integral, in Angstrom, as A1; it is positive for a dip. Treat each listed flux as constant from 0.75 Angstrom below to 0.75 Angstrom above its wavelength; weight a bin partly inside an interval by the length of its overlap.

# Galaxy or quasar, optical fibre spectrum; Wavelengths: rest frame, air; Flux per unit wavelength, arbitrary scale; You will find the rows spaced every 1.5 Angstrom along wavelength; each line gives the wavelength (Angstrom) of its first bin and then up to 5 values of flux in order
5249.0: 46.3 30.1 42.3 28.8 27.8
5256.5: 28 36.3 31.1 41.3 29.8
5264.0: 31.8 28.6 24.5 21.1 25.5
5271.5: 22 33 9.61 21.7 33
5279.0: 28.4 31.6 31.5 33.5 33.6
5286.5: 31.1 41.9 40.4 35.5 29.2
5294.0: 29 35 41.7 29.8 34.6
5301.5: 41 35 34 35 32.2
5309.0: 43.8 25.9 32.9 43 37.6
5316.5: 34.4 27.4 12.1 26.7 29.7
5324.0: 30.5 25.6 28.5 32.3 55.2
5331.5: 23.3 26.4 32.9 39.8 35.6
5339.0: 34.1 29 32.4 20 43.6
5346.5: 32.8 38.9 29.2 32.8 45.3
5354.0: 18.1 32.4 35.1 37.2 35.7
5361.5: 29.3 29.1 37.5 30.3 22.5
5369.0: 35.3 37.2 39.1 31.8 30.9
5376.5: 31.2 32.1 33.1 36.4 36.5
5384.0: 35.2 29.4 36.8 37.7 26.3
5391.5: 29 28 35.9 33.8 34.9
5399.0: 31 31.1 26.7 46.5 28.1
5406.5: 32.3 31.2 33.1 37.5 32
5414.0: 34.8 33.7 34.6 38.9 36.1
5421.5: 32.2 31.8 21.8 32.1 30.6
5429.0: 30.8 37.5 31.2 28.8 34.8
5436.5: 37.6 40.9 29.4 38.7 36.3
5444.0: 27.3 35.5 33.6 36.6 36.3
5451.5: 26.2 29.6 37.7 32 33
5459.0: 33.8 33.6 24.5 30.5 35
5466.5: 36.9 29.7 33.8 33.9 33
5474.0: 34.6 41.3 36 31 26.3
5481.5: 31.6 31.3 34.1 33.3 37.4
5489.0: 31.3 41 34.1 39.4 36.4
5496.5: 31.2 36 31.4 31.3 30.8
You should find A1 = 2.22 Angstrom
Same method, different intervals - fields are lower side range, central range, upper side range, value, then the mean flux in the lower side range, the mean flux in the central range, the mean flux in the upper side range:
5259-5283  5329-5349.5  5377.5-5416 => -2.2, 27.8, 34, 33.2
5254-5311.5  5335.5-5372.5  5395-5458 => -0.9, 31.5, 33.2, 33.3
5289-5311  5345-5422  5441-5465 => 0.7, 34.8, 33.4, 32.7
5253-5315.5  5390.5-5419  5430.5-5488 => -0.2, 31.9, 33.2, 33.4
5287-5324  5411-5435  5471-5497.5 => 1.0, 33.6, 32.7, 34.3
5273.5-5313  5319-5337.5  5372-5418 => 1.2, 32.8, 30.7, 33.2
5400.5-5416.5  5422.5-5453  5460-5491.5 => 0.6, 33.5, 32.8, 33.3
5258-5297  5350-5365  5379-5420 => -0.3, 30.5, 33.1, 33.5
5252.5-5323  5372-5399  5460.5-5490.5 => -0.6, 31.4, 33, 33.1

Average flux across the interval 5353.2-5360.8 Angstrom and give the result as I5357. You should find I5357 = 31.8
